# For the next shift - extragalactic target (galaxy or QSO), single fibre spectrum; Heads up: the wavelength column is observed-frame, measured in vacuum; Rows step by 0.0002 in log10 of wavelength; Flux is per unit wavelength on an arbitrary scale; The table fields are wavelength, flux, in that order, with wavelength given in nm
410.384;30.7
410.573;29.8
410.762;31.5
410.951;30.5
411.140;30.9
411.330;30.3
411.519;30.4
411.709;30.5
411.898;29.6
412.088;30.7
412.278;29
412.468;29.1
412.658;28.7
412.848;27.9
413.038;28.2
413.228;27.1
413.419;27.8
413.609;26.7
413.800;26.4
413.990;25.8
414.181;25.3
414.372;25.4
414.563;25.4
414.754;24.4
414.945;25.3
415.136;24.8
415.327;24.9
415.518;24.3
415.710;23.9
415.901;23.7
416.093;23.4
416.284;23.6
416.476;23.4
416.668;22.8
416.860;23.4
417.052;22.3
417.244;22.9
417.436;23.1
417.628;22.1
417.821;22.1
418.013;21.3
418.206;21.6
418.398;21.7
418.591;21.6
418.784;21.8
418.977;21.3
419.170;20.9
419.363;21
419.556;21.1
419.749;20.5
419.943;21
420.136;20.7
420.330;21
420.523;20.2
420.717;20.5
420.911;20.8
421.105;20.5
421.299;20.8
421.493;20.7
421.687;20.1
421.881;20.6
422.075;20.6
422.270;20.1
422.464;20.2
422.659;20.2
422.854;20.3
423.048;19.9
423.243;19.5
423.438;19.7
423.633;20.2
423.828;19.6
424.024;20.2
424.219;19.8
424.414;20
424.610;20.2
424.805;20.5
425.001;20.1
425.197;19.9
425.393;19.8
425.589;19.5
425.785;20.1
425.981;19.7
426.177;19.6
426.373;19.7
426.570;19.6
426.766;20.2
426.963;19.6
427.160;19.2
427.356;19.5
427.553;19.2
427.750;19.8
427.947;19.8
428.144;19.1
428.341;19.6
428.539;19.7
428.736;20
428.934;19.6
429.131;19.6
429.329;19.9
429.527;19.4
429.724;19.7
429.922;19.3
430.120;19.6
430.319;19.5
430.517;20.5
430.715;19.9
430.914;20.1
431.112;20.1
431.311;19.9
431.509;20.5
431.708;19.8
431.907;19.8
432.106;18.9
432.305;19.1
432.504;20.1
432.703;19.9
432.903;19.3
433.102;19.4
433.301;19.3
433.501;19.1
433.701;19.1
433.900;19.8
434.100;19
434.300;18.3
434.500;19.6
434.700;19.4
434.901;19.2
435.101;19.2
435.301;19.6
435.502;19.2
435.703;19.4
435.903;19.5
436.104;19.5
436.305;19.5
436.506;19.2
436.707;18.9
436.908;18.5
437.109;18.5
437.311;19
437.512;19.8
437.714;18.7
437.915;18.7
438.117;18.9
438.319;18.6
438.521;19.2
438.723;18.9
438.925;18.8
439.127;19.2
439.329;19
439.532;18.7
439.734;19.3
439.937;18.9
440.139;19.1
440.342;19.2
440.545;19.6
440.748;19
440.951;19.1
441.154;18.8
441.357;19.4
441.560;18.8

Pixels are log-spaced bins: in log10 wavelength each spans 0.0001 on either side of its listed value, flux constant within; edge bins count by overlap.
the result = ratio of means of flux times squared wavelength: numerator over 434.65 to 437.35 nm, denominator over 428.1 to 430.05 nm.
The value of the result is 1.0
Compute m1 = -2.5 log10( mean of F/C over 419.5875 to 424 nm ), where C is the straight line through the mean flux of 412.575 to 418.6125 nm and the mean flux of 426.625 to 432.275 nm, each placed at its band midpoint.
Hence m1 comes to 0.10 mag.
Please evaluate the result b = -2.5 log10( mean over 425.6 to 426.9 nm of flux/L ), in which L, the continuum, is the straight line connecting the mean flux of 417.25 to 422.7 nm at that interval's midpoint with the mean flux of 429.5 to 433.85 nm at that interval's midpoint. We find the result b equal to 0.03 mag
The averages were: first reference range 21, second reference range 19.7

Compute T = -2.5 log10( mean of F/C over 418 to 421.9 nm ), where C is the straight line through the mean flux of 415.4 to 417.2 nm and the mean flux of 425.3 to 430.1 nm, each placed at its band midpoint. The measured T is 0.06 mag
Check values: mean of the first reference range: 23.4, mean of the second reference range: 19.6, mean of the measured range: 20.9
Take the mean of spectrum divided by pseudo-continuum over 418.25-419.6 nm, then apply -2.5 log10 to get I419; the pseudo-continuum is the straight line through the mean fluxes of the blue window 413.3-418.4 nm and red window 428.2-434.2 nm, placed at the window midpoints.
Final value 0.088 mag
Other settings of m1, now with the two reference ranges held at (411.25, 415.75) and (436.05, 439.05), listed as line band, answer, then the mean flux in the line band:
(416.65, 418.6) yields 0.159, 22.3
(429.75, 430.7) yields 0.092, 19.7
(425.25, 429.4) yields 0.145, 19.7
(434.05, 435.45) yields 0.041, 19.2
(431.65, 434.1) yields 0.061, 19.4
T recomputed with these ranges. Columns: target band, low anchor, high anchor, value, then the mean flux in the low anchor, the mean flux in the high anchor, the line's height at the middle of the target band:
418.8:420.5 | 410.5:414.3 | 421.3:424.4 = 0.09 mag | 28.8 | 20.1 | 22.8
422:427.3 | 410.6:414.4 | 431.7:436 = 0.17 mag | 28.7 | 19.4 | 23.4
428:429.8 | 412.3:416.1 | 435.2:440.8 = 0.11 mag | 26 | 19.1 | 21.7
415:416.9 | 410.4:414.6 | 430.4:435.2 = 0.14 mag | 28.6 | 19.6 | 27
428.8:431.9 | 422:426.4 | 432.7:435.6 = -0.02 mag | 20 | 19.3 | 19.5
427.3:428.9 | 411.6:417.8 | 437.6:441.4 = 0.13 mag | 25.6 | 19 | 22.1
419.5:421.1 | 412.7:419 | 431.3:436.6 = 0.11 mag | 24.2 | 19.4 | 23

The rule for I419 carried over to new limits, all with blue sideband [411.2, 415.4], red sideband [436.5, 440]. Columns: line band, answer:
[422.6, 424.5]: 0.20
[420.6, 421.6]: 0.20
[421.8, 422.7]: 0.20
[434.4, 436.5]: 0.03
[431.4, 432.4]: 0.08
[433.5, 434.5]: 0.07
